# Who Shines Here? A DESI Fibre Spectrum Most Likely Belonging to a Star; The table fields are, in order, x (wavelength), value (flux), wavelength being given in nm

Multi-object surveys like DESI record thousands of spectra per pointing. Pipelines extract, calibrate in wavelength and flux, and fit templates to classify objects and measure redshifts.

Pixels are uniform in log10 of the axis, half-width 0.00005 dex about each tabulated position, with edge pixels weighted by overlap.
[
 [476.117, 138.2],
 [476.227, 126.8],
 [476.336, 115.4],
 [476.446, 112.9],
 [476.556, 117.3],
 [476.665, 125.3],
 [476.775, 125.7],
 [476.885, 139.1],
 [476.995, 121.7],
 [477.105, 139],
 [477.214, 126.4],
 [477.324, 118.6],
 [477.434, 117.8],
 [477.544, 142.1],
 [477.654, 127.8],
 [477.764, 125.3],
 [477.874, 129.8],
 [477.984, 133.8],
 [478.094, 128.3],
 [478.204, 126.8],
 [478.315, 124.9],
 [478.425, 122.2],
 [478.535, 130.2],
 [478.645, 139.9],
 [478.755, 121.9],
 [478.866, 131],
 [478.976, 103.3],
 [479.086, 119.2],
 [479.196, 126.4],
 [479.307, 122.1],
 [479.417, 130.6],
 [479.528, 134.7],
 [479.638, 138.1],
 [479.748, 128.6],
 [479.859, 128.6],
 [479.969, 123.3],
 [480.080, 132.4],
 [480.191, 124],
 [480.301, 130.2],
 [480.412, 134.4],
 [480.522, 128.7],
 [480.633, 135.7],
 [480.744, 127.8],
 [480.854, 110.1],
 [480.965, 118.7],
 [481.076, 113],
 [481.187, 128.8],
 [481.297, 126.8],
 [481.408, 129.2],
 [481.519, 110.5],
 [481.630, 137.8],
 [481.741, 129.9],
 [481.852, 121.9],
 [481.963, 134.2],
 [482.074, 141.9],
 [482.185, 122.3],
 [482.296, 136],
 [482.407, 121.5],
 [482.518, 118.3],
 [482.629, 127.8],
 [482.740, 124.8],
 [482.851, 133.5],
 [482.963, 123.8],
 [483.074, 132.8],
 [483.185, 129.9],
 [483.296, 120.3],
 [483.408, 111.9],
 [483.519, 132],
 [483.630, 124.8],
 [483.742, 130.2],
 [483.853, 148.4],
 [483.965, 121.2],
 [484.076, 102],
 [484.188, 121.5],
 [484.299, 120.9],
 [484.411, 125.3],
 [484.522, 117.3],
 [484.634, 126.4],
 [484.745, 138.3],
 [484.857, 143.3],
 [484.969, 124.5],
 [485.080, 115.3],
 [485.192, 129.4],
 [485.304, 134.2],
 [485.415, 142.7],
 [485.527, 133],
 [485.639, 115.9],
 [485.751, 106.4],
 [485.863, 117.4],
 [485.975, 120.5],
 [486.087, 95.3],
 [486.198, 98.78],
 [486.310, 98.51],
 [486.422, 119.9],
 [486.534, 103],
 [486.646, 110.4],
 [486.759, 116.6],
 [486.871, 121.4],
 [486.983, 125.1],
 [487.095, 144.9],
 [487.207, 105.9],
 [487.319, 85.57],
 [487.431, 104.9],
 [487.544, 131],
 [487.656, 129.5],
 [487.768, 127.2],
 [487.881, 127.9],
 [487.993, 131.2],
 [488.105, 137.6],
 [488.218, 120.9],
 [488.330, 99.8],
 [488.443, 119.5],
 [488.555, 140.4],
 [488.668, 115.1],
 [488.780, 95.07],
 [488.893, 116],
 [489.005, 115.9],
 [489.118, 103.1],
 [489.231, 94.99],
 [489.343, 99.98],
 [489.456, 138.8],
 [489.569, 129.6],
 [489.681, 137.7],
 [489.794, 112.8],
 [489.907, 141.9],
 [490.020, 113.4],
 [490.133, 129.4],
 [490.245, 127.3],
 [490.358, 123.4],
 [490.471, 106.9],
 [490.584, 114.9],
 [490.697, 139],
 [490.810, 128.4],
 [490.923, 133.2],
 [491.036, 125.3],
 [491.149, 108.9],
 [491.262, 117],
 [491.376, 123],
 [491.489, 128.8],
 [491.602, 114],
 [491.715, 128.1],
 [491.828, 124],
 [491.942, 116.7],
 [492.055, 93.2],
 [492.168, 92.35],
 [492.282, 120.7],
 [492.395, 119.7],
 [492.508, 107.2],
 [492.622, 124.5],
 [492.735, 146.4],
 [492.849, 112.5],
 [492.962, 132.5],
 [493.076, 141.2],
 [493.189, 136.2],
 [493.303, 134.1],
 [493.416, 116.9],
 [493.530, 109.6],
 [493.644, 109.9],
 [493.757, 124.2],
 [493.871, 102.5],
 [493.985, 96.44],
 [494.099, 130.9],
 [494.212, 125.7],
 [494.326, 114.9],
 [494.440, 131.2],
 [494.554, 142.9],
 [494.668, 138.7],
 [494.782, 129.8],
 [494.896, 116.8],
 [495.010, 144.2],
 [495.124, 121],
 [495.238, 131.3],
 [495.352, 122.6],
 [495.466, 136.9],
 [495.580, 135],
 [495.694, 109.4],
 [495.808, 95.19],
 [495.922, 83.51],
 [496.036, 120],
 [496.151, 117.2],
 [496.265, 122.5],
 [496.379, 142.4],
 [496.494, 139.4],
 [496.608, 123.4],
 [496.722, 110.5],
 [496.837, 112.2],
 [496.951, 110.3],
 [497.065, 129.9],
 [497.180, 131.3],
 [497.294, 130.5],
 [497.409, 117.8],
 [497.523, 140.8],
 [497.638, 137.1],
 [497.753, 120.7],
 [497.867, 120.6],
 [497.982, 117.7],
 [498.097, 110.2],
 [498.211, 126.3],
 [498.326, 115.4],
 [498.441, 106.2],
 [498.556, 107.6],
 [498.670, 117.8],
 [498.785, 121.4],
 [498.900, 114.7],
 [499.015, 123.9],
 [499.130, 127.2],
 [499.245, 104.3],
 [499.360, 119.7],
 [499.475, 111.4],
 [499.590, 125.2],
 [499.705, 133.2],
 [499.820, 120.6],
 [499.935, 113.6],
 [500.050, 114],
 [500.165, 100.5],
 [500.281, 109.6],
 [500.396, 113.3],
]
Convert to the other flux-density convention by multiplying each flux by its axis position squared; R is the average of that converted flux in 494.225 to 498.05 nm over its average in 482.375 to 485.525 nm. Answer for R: 1.03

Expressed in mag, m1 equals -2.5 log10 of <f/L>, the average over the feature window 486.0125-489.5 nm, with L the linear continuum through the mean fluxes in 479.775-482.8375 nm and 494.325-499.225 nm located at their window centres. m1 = 0.088 mag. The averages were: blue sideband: 127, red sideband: 122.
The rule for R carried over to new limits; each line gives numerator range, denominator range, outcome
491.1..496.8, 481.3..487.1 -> 1.02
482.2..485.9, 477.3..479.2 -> 1.02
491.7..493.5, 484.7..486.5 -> 1.04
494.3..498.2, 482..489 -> 1.06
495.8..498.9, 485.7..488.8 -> 1.07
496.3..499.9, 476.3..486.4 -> 1.04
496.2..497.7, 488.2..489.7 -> 1.13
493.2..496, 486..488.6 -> 1.07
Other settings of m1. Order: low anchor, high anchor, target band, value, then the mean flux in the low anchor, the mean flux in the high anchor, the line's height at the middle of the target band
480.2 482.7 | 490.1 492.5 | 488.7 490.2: 0.03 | 127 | 119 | 121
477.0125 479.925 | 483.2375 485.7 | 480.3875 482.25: 0.00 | 128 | 126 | 127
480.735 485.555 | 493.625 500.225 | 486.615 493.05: 0.03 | 126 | 121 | 124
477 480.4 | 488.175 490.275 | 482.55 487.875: 0.00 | 128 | 118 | 122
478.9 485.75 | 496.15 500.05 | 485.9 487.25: 0.10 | 126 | 121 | 125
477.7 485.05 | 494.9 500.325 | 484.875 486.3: 0.05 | 127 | 120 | 125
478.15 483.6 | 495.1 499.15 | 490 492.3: 0.03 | 127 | 121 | 123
